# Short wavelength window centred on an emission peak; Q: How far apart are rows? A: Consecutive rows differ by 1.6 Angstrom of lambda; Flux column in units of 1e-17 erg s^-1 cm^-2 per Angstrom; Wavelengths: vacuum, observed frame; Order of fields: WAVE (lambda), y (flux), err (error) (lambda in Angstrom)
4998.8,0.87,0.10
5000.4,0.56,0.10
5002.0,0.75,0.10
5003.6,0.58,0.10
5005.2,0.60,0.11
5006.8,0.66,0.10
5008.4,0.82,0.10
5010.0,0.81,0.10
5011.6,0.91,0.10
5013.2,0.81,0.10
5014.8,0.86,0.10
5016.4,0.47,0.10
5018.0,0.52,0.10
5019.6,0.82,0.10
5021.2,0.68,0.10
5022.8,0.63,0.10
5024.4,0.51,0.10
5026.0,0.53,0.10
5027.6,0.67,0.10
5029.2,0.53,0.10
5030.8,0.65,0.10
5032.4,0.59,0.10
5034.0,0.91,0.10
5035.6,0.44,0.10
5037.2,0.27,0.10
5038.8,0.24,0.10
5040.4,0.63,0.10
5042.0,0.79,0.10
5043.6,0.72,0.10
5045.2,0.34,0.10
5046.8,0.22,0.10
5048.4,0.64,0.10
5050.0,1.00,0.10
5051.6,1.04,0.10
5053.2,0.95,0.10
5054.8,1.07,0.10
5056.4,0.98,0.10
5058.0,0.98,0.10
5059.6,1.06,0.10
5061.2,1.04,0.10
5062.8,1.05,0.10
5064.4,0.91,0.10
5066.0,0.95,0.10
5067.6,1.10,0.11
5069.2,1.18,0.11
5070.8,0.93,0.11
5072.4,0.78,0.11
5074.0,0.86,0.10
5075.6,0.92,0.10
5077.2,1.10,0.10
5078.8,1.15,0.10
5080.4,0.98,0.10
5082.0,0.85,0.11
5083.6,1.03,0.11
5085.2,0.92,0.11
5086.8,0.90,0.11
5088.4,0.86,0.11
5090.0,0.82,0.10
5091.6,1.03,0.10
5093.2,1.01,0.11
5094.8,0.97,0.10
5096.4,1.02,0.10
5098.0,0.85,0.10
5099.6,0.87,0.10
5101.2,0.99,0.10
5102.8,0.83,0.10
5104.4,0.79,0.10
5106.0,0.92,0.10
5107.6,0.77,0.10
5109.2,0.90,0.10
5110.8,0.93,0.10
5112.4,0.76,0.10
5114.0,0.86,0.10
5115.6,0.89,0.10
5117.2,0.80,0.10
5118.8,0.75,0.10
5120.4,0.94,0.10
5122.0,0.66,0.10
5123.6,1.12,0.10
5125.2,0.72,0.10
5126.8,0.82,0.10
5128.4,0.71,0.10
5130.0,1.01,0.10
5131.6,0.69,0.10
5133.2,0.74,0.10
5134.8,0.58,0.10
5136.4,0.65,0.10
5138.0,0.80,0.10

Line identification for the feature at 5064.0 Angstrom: C IV 1549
